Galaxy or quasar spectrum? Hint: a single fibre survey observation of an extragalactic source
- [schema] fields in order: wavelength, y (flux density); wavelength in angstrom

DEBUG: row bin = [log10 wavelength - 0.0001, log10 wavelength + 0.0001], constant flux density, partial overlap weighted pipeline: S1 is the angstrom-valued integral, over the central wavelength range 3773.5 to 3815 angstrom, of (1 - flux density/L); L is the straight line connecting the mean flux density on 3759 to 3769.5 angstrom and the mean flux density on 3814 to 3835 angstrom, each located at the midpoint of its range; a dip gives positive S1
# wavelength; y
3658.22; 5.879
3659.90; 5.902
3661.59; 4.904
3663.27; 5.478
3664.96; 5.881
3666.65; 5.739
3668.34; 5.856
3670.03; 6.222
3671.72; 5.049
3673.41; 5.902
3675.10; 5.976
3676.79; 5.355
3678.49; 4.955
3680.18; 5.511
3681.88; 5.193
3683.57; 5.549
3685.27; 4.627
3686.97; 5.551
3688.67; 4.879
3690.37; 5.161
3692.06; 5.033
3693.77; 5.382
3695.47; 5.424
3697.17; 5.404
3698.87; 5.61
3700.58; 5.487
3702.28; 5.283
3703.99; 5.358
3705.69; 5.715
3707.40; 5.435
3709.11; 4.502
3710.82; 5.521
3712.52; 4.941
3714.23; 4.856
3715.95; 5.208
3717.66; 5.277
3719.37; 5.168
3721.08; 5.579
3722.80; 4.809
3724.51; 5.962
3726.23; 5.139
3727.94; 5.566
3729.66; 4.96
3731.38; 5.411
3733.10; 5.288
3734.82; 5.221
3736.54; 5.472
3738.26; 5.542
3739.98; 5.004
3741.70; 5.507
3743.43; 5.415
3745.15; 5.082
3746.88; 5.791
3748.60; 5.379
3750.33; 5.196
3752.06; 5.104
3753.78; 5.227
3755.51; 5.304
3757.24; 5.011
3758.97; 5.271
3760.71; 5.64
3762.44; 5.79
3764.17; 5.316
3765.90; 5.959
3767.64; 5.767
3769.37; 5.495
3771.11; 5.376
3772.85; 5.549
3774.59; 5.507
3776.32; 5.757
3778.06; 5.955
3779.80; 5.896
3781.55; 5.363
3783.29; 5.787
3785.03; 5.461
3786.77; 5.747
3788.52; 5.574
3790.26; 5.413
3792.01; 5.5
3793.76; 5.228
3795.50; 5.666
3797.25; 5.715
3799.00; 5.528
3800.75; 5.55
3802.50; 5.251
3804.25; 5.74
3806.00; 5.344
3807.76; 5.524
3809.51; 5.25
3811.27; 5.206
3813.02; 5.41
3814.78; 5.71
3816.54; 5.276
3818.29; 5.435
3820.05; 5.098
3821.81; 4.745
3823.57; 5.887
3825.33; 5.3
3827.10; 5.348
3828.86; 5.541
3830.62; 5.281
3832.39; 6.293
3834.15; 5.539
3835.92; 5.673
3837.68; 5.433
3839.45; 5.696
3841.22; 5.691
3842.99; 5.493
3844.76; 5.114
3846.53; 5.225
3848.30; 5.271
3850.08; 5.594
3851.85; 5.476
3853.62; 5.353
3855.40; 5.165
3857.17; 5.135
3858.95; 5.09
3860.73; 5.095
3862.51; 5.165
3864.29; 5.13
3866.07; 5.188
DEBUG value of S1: 0.05 angstrom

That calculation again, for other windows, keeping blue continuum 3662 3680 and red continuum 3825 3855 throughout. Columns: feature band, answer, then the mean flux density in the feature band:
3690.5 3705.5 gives 0.6 angstrom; 5.38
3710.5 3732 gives 1.3 angstrom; 5.25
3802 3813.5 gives 0.2 angstrom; 5.39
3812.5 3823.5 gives 0.4 angstrom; 5.32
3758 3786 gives -0.4 angstrom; 5.62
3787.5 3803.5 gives 0.1 angstrom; 5.5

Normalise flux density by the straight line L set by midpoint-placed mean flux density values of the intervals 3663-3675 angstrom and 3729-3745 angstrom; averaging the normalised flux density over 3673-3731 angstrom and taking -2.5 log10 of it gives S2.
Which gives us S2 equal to 0.05 mag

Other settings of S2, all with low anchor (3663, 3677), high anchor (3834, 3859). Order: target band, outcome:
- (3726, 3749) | 0.05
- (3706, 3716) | 0.11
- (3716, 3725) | 0.06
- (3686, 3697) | 0.09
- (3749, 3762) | 0.06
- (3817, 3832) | 0.02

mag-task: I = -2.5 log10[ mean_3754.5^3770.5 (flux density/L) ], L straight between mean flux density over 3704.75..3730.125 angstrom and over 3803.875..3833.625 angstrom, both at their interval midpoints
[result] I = -0.03 mag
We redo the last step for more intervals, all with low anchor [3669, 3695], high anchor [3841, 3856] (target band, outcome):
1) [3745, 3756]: 0.01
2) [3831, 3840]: -0.07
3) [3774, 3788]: -0.06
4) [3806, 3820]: 0.00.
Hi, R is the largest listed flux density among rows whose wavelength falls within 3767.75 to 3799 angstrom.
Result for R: 5.955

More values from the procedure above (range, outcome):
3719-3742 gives 5.962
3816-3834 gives 6.293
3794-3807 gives 5.74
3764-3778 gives 5.959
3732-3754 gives 5.791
